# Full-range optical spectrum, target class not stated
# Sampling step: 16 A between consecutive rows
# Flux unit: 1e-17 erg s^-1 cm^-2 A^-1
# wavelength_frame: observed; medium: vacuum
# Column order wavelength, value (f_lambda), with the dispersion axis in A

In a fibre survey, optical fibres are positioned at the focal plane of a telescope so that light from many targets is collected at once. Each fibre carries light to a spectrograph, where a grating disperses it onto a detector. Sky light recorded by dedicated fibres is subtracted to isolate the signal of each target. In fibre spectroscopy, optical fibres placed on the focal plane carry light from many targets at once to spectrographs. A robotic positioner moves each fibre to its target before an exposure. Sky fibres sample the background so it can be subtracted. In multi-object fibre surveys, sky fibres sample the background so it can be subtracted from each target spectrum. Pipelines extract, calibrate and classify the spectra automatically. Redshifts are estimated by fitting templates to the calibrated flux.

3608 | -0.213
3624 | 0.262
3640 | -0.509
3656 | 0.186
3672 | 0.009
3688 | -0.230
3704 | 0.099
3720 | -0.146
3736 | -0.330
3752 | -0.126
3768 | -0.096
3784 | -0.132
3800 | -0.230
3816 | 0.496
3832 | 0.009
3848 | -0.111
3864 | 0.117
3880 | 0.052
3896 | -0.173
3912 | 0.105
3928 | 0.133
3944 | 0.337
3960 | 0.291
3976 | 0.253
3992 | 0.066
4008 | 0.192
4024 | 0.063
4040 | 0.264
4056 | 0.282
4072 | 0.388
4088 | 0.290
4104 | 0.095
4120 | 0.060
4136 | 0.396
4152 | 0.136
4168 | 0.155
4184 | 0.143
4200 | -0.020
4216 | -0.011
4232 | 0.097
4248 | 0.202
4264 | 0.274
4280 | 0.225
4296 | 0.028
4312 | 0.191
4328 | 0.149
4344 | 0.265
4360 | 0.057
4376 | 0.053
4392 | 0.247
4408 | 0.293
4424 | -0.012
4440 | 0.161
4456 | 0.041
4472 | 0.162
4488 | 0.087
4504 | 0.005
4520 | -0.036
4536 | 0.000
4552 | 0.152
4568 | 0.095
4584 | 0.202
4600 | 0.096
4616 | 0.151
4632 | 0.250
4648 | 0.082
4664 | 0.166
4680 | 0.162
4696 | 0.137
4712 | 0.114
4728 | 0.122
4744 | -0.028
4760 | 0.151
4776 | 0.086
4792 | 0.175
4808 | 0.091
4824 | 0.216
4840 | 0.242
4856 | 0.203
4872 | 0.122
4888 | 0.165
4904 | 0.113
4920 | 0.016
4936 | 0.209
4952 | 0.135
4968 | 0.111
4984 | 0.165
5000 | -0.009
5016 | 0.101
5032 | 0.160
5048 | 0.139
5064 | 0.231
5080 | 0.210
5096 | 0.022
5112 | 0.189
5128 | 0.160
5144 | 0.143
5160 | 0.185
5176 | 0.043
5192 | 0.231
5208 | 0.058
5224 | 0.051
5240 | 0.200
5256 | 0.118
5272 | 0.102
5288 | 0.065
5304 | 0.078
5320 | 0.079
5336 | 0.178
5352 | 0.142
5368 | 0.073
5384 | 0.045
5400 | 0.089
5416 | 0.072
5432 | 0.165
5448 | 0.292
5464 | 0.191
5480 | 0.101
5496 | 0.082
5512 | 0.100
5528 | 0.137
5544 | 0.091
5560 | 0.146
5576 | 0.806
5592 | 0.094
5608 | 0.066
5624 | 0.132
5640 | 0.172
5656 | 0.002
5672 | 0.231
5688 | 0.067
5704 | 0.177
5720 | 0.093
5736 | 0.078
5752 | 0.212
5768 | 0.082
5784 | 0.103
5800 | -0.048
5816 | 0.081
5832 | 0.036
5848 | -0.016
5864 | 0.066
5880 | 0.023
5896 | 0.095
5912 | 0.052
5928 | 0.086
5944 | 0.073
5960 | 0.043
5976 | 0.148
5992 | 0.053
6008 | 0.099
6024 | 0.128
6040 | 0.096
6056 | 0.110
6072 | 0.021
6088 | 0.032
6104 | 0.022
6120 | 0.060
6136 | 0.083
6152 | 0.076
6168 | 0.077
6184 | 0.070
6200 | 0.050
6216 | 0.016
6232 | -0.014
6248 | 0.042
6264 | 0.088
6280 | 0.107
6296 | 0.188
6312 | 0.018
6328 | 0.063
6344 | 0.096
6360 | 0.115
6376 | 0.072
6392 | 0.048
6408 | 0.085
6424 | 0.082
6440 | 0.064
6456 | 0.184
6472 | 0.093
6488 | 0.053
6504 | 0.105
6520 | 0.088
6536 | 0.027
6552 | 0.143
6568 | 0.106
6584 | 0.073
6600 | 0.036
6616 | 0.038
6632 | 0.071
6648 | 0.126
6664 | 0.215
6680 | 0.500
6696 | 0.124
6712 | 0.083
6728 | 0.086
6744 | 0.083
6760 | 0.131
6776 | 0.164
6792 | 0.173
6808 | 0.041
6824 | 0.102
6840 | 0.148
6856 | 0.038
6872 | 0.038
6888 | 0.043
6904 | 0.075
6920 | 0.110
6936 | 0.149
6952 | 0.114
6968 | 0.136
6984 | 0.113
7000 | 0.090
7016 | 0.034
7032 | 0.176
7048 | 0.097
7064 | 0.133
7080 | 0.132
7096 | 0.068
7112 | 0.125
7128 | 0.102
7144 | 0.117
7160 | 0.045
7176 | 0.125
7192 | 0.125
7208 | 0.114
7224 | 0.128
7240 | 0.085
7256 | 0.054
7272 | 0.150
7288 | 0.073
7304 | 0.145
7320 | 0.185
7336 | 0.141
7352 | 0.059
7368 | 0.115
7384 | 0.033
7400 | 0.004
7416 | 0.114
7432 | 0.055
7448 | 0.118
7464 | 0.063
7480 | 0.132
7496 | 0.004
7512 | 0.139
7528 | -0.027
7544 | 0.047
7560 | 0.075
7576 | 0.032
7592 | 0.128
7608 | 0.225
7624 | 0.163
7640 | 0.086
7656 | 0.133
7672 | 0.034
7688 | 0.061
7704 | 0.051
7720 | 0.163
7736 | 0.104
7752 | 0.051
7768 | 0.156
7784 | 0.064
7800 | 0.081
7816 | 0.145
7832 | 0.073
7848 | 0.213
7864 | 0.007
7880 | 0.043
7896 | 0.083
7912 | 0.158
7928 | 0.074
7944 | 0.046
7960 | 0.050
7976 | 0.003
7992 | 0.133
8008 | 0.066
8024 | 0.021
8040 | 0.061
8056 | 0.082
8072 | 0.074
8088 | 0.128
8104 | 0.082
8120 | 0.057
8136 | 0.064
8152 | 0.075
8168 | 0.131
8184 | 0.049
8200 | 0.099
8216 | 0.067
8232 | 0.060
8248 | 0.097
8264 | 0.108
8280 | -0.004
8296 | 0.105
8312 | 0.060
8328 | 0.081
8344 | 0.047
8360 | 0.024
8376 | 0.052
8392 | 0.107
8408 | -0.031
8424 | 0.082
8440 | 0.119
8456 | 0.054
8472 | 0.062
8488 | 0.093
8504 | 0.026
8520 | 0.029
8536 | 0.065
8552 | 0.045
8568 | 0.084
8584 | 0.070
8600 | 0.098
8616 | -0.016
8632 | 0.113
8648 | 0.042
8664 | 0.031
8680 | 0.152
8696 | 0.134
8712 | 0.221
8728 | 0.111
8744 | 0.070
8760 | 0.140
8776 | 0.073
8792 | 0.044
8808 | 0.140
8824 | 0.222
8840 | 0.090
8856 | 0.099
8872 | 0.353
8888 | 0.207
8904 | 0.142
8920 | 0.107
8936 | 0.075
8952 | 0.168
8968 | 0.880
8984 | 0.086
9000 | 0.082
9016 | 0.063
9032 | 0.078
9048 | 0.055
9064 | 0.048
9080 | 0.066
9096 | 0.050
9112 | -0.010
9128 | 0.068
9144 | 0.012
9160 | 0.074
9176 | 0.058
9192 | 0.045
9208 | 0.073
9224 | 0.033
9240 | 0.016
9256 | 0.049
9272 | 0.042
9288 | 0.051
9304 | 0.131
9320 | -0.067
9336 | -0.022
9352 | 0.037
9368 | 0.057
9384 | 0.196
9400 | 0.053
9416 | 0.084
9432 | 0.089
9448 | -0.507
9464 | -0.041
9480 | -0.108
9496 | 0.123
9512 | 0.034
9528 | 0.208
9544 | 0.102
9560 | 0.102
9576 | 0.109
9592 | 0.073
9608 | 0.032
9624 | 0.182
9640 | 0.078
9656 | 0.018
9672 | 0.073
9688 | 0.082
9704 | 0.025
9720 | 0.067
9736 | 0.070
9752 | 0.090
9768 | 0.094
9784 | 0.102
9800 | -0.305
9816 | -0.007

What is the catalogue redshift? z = 0.79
